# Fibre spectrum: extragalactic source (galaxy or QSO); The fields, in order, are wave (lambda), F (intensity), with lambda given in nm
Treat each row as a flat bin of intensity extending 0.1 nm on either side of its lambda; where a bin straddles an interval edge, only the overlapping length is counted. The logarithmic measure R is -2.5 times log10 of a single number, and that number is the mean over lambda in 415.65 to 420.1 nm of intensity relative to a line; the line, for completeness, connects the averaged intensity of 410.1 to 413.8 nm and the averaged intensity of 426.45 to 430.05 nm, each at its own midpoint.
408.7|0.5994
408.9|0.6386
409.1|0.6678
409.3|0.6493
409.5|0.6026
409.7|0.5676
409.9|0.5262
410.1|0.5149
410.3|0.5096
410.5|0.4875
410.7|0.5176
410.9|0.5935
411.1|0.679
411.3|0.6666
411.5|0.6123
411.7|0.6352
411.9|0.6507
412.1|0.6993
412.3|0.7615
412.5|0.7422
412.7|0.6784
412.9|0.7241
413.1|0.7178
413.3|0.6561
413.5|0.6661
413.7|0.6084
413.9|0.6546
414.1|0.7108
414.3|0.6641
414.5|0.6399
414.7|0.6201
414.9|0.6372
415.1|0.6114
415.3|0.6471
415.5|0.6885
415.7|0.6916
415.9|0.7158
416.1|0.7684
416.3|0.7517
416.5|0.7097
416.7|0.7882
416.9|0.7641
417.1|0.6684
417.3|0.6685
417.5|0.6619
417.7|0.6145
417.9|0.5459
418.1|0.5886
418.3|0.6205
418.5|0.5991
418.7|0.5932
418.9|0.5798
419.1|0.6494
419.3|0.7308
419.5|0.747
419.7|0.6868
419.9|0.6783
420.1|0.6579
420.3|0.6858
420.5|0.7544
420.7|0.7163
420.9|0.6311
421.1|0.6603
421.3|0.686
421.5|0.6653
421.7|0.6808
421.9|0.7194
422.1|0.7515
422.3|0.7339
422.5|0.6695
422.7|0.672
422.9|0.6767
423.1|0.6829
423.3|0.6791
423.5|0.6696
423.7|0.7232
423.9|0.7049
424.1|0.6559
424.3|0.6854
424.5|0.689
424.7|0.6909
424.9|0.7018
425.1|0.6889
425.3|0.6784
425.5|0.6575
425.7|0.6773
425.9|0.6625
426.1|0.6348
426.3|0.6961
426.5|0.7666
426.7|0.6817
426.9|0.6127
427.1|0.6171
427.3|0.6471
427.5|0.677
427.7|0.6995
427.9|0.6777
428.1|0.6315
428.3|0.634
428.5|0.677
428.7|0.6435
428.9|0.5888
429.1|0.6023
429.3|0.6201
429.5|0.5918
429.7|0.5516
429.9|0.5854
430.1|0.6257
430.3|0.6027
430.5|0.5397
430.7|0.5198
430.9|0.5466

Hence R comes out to -0.06 mag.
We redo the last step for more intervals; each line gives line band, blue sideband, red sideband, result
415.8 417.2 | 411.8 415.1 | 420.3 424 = -0.09 mag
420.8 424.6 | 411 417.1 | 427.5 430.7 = -0.07 mag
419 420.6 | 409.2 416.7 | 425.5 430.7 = -0.09 mag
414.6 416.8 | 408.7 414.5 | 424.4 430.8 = -0.09 mag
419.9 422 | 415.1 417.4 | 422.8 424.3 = 0.01 mag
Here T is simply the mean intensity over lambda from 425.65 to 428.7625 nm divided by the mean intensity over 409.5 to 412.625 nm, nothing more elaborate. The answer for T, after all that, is 1.1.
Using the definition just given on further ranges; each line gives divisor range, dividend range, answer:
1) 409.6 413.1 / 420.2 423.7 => 1.11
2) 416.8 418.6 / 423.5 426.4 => 1.07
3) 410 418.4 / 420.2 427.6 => 1.04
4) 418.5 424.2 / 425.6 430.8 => 0.93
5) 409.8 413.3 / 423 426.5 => 1.08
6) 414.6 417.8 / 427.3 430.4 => 0.91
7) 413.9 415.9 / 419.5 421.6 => 1.04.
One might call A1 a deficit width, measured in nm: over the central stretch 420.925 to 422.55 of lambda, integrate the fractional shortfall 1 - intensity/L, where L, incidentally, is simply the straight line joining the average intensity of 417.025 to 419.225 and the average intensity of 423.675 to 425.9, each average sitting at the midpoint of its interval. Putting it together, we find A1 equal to -0.098 nm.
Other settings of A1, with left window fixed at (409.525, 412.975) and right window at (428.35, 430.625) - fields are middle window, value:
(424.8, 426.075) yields -0.14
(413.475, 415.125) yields -0.08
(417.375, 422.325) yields -0.43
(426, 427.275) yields -0.13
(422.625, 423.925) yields -0.17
